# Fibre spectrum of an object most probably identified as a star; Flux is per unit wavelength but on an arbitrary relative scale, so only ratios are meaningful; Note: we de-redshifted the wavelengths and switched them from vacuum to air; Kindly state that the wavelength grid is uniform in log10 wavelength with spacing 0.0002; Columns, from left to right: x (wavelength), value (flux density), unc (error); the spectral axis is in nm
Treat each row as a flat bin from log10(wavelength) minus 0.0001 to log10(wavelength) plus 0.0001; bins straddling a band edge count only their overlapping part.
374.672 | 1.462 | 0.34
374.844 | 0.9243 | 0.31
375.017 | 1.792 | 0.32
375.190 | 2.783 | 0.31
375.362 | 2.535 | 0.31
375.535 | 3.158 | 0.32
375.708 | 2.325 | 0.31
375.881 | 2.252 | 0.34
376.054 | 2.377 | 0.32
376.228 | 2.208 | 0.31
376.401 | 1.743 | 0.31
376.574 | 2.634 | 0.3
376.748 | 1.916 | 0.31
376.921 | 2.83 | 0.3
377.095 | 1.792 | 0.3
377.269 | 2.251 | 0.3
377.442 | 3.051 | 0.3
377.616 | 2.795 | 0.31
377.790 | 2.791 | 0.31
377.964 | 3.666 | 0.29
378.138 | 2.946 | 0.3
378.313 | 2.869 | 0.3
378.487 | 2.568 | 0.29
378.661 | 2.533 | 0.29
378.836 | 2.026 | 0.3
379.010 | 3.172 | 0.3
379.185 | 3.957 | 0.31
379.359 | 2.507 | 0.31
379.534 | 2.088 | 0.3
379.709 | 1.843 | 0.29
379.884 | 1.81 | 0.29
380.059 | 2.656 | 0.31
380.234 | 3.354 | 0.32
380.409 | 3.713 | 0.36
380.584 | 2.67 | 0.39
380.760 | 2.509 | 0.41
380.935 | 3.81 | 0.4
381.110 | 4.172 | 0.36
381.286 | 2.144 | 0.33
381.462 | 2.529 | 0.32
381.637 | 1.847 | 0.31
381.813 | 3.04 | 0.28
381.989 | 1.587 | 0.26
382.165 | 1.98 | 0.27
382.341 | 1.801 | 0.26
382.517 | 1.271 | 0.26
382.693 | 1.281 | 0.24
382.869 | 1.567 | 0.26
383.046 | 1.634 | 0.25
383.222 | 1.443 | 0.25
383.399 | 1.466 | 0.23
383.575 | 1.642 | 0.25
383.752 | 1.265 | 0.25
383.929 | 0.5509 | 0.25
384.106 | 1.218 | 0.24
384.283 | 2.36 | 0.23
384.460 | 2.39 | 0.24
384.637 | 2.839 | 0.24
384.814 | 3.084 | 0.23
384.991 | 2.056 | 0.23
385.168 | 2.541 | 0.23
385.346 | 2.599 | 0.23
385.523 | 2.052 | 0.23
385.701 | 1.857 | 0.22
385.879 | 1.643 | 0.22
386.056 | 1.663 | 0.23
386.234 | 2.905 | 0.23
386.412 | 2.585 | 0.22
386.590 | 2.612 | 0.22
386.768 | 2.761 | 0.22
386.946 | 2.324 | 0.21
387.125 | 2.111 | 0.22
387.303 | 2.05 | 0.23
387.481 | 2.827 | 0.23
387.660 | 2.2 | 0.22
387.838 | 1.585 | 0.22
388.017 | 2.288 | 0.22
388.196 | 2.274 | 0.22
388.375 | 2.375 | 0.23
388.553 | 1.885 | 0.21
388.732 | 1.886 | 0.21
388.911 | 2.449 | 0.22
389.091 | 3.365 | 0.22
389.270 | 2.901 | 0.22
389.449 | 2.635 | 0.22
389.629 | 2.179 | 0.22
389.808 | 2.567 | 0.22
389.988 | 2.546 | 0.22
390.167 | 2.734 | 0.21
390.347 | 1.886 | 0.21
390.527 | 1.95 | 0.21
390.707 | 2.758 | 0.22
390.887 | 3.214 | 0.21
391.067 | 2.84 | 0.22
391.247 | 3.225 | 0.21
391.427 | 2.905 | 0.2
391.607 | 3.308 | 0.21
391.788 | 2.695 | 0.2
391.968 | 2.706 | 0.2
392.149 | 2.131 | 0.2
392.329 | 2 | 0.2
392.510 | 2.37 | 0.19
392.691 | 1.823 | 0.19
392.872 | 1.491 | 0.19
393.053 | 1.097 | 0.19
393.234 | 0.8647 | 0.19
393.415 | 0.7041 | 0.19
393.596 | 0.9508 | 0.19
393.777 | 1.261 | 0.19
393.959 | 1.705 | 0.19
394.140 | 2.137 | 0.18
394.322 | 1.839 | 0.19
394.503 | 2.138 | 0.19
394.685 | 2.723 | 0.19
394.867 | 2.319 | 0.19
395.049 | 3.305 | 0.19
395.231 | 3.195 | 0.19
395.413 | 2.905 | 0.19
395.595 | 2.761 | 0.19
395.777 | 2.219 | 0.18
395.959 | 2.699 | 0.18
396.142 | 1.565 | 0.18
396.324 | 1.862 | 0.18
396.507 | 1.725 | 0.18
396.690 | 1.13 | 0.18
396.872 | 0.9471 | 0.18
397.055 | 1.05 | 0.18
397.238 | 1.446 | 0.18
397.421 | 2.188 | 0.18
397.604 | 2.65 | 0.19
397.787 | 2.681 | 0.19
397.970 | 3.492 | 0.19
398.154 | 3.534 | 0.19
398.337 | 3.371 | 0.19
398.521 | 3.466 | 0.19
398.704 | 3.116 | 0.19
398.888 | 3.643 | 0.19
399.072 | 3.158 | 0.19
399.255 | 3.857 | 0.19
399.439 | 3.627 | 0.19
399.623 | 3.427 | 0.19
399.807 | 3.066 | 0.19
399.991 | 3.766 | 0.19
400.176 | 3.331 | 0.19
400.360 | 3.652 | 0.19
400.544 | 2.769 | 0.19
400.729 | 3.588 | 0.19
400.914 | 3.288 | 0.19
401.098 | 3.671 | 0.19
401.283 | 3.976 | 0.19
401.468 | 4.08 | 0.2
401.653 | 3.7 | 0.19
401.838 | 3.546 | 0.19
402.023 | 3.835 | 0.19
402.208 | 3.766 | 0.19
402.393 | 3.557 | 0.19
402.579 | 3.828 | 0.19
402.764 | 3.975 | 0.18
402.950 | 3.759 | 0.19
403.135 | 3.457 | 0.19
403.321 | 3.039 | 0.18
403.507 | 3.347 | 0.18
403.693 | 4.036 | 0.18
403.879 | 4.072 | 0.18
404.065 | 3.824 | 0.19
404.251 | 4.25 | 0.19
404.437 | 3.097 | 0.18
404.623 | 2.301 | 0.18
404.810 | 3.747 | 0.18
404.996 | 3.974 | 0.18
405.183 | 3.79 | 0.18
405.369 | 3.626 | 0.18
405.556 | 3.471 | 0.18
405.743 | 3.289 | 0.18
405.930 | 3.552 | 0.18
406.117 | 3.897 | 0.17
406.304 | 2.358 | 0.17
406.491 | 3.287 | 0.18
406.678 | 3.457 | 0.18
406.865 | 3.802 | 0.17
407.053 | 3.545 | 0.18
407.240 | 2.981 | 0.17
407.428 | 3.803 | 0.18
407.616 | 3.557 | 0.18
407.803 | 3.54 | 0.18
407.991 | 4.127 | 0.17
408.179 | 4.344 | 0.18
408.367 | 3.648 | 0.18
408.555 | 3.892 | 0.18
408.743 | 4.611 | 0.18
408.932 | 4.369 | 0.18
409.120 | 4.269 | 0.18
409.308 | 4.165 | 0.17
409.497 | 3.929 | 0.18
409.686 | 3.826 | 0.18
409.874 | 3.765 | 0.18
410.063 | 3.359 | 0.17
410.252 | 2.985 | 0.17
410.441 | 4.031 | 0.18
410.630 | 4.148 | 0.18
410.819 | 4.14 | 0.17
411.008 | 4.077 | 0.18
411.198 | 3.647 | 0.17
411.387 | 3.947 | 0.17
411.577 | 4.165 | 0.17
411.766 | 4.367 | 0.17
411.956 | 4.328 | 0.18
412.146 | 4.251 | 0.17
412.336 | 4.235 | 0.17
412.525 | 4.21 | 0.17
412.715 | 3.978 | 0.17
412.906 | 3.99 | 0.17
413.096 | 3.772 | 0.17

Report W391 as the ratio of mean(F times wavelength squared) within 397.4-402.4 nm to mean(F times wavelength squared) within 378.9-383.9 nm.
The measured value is 1.66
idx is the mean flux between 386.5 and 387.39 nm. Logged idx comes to 2.37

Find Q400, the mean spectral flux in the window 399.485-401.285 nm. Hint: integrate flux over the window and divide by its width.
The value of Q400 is 3.43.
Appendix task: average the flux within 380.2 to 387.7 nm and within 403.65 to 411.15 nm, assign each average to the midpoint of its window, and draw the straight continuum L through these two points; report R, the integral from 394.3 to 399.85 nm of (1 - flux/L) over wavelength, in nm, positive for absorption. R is 0.81 nm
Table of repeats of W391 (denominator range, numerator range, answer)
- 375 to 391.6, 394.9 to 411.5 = 1.57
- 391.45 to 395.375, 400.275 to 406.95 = 1.82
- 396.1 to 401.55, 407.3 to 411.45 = 1.41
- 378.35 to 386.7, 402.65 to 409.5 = 1.82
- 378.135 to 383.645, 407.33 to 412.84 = 1.95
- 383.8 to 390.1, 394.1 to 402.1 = 1.34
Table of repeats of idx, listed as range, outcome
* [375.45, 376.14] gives 2.53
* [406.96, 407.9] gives 3.49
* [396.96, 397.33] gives 1.25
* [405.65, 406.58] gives 3.28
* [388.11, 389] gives 2.18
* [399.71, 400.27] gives 3.39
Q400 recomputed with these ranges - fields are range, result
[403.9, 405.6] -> 3.59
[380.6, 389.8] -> 2.2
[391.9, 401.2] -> 2.48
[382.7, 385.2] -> 1.83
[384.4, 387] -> 2.4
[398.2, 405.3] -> 3.57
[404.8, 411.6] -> 3.76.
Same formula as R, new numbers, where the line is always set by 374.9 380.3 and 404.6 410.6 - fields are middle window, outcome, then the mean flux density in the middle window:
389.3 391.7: 0.28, 2.68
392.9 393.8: 0.62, 0.991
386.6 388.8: 0.52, 2.23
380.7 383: 0.38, 2.26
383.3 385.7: 0.69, 2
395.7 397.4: 0.84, 1.64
